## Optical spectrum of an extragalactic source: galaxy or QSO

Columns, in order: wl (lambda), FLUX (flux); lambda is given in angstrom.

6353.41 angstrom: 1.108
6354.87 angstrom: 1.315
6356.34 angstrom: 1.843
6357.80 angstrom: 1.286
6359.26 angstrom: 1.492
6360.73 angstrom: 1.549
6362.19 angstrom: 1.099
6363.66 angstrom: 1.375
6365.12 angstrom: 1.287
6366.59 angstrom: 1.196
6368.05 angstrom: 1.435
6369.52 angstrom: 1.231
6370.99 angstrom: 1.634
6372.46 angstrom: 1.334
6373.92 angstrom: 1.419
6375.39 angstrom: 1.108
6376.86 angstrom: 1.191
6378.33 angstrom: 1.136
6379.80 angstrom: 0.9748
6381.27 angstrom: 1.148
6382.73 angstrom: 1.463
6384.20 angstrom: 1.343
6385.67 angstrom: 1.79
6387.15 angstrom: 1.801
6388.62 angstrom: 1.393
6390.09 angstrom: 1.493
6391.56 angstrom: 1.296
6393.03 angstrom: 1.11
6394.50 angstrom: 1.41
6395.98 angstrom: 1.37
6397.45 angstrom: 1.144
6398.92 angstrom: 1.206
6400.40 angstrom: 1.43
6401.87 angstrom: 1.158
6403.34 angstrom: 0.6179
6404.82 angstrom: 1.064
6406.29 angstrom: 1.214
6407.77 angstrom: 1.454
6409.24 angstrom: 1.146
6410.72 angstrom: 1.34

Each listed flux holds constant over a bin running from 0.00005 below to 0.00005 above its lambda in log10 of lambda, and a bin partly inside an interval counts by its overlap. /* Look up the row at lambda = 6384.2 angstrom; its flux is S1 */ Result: 1.343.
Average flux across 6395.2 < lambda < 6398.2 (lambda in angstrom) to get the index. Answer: 1.26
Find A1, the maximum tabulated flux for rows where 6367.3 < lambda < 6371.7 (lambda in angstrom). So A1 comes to 1.634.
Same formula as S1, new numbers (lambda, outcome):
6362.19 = 1.099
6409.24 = 1.146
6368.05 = 1.435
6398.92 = 1.206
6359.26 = 1.492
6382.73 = 1.463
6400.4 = 1.43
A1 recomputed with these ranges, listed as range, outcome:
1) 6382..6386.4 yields 1.79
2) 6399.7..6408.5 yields 1.454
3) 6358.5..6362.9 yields 1.549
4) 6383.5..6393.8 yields 1.801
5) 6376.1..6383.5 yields 1.463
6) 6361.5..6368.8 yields 1.435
